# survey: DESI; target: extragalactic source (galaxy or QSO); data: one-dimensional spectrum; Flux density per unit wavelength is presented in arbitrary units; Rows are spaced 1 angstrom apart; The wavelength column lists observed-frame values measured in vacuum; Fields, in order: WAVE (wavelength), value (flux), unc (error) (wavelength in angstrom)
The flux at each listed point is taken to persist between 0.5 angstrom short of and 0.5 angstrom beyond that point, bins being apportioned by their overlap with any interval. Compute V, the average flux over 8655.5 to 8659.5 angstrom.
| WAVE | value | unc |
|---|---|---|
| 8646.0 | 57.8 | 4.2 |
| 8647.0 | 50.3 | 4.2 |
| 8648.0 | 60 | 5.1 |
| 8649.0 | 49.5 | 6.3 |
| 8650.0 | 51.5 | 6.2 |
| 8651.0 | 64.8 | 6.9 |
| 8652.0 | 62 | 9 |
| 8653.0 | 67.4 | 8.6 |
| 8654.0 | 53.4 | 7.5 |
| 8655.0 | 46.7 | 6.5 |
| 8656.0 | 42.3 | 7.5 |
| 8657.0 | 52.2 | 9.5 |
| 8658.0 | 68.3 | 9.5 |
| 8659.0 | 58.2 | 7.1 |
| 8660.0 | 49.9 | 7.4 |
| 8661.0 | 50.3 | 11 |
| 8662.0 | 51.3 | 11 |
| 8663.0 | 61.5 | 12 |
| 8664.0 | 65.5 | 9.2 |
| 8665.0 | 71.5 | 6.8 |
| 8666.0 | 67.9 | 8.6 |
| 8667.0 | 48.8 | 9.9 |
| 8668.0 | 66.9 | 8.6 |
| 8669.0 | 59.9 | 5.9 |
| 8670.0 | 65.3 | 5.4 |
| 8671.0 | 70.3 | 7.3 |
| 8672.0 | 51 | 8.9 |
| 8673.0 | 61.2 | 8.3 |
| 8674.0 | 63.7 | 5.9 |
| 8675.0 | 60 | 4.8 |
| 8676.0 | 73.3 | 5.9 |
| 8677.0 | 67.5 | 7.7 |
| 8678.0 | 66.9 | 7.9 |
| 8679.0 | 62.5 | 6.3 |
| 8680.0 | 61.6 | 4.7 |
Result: 55.2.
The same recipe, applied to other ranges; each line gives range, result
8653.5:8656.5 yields 47.5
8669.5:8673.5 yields 62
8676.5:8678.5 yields 67.2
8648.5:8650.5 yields 50.5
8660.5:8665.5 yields 60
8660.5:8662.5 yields 50.8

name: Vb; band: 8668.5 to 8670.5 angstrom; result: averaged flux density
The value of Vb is 62.6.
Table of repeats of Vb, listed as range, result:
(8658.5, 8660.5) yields 54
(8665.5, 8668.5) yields 61.2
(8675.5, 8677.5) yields 70.4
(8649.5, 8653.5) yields 61.4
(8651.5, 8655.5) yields 57.4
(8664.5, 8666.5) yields 69.7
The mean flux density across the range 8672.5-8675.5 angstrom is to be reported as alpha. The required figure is 61.6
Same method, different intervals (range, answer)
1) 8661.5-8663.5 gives 56.4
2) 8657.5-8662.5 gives 55.6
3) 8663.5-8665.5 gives 68.5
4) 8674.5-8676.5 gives 66.7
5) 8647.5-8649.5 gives 54.8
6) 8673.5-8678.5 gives 66.3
